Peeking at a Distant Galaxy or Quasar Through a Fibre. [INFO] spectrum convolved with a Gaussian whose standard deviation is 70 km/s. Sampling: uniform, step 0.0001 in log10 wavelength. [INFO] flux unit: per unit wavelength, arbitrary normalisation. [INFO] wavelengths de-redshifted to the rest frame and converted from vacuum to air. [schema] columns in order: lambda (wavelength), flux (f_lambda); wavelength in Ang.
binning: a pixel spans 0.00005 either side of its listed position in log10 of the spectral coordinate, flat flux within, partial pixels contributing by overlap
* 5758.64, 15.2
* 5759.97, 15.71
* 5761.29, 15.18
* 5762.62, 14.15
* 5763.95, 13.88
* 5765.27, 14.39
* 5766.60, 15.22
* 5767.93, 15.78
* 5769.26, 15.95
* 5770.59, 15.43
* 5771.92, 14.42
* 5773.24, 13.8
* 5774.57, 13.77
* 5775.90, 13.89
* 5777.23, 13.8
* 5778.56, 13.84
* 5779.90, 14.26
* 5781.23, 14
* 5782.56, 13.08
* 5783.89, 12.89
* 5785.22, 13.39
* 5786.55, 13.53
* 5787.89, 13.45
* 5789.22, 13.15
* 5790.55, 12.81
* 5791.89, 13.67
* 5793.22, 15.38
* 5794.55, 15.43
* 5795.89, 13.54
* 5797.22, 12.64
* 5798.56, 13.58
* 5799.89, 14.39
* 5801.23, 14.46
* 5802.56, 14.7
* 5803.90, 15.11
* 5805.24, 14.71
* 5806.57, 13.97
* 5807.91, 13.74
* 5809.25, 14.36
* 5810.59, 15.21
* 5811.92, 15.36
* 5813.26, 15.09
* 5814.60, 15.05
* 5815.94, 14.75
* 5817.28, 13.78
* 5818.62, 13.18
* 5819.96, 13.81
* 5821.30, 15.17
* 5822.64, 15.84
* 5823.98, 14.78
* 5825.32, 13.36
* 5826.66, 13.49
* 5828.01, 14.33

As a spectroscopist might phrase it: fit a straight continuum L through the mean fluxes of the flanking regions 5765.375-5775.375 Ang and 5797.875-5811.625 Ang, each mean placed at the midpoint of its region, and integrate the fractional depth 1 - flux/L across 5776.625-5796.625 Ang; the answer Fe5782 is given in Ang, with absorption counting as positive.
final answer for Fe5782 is 1.26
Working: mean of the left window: 14.9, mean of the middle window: 13.7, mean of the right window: 14.4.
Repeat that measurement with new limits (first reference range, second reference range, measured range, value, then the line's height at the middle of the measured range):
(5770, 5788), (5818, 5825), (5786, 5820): 0.05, 14.2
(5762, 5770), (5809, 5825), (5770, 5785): 0.96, 14.8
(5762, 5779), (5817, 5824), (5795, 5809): 0.33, 14.5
